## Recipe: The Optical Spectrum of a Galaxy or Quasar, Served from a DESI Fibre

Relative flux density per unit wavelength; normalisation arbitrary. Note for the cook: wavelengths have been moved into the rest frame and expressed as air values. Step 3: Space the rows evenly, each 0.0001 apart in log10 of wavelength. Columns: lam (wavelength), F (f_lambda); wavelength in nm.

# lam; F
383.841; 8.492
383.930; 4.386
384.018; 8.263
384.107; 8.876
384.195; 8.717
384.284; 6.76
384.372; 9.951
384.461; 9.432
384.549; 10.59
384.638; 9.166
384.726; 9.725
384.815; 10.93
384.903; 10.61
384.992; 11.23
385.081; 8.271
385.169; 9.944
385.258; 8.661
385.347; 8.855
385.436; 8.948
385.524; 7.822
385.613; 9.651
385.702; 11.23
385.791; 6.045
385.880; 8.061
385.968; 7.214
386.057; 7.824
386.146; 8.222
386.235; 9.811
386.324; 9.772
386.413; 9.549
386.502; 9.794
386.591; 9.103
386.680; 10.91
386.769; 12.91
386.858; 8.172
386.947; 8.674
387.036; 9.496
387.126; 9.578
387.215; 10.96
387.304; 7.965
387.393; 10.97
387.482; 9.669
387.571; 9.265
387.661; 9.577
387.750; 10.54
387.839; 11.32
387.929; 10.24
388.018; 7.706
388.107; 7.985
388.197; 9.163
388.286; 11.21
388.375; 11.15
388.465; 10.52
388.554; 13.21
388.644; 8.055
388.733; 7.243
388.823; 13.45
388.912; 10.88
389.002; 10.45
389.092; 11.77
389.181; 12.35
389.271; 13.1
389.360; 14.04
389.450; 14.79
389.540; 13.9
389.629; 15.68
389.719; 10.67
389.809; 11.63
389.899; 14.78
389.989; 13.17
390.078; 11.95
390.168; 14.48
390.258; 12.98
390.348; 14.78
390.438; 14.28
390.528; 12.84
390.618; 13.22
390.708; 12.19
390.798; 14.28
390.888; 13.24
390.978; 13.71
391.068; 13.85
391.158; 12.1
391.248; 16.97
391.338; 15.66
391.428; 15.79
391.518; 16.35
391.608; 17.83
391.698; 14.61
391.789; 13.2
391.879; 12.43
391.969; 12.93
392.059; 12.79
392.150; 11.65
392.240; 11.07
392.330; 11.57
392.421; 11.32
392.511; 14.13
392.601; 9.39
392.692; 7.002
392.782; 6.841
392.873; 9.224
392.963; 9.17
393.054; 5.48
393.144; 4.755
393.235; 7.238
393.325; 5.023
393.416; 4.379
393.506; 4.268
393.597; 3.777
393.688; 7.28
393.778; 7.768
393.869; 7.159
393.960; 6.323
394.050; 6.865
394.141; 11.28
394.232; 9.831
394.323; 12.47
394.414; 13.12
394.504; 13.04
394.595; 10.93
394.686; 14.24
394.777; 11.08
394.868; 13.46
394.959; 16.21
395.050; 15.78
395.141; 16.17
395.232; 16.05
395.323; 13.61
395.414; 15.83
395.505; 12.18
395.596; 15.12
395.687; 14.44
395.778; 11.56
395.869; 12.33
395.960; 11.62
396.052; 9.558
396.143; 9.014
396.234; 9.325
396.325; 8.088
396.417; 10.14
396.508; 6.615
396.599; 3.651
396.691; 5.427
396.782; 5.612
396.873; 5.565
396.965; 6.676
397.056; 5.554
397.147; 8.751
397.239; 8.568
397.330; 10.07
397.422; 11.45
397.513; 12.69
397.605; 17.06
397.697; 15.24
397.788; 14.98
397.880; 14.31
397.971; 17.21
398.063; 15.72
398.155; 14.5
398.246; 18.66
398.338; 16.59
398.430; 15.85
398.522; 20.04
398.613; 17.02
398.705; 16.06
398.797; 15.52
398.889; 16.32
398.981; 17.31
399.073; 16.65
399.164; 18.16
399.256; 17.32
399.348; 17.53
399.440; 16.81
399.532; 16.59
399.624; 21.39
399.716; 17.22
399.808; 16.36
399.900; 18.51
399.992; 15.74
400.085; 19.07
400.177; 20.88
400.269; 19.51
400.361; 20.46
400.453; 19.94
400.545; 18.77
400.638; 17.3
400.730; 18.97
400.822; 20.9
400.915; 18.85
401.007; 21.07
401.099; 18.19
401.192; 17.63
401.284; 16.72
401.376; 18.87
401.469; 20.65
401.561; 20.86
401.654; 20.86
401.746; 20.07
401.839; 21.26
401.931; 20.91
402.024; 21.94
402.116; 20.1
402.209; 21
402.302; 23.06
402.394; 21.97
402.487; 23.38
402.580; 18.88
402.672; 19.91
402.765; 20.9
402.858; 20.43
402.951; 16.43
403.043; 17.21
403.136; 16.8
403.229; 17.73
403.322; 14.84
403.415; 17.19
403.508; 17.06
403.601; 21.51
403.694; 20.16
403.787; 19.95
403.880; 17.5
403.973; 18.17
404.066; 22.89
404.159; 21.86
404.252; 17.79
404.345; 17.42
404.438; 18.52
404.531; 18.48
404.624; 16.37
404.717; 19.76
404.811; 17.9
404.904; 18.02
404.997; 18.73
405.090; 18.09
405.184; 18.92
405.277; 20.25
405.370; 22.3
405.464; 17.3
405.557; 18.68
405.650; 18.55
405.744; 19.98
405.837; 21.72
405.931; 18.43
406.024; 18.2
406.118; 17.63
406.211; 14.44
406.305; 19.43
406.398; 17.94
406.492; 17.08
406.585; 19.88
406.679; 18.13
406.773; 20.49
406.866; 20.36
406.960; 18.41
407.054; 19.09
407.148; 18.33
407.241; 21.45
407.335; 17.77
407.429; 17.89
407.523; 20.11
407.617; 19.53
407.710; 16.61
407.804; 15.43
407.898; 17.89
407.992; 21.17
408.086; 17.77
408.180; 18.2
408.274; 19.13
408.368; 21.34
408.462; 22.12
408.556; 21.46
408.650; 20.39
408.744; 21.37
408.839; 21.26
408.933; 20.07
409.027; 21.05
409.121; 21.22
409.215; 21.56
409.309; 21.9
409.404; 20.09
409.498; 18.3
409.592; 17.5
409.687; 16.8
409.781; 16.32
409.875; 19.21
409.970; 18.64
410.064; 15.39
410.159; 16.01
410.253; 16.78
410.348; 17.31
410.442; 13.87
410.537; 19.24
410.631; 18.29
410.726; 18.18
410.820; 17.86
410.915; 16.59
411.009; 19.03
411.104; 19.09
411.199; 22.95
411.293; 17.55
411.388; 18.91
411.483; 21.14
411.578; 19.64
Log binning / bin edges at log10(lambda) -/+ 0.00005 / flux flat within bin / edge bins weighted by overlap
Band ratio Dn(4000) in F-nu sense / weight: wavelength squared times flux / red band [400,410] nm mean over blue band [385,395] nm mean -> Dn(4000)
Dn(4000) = 1.9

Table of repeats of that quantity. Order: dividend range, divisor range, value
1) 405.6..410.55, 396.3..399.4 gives 1.52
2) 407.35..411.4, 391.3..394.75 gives 2.01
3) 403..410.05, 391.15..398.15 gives 1.83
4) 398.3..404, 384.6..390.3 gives 1.93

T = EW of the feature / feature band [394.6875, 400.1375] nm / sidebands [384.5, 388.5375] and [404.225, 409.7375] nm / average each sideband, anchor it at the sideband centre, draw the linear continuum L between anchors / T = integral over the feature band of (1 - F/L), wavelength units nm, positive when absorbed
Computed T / 0.380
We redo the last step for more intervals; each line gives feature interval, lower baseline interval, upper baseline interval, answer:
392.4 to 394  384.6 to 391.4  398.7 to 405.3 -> 0.771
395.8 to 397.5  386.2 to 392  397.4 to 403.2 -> 0.824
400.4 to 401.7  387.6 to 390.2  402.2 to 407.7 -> -0.158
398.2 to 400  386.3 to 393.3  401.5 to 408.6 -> -0.125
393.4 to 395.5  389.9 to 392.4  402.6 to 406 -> 0.562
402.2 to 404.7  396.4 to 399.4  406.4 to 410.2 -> -0.430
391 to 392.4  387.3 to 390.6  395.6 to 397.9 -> -0.358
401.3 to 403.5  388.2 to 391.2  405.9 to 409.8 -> -0.326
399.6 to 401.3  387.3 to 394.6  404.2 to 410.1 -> -0.333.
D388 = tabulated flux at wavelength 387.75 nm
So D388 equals 10.54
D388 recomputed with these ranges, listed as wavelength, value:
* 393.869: 7.159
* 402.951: 16.43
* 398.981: 17.31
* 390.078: 11.95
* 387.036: 9.496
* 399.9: 18.51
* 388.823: 13.45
